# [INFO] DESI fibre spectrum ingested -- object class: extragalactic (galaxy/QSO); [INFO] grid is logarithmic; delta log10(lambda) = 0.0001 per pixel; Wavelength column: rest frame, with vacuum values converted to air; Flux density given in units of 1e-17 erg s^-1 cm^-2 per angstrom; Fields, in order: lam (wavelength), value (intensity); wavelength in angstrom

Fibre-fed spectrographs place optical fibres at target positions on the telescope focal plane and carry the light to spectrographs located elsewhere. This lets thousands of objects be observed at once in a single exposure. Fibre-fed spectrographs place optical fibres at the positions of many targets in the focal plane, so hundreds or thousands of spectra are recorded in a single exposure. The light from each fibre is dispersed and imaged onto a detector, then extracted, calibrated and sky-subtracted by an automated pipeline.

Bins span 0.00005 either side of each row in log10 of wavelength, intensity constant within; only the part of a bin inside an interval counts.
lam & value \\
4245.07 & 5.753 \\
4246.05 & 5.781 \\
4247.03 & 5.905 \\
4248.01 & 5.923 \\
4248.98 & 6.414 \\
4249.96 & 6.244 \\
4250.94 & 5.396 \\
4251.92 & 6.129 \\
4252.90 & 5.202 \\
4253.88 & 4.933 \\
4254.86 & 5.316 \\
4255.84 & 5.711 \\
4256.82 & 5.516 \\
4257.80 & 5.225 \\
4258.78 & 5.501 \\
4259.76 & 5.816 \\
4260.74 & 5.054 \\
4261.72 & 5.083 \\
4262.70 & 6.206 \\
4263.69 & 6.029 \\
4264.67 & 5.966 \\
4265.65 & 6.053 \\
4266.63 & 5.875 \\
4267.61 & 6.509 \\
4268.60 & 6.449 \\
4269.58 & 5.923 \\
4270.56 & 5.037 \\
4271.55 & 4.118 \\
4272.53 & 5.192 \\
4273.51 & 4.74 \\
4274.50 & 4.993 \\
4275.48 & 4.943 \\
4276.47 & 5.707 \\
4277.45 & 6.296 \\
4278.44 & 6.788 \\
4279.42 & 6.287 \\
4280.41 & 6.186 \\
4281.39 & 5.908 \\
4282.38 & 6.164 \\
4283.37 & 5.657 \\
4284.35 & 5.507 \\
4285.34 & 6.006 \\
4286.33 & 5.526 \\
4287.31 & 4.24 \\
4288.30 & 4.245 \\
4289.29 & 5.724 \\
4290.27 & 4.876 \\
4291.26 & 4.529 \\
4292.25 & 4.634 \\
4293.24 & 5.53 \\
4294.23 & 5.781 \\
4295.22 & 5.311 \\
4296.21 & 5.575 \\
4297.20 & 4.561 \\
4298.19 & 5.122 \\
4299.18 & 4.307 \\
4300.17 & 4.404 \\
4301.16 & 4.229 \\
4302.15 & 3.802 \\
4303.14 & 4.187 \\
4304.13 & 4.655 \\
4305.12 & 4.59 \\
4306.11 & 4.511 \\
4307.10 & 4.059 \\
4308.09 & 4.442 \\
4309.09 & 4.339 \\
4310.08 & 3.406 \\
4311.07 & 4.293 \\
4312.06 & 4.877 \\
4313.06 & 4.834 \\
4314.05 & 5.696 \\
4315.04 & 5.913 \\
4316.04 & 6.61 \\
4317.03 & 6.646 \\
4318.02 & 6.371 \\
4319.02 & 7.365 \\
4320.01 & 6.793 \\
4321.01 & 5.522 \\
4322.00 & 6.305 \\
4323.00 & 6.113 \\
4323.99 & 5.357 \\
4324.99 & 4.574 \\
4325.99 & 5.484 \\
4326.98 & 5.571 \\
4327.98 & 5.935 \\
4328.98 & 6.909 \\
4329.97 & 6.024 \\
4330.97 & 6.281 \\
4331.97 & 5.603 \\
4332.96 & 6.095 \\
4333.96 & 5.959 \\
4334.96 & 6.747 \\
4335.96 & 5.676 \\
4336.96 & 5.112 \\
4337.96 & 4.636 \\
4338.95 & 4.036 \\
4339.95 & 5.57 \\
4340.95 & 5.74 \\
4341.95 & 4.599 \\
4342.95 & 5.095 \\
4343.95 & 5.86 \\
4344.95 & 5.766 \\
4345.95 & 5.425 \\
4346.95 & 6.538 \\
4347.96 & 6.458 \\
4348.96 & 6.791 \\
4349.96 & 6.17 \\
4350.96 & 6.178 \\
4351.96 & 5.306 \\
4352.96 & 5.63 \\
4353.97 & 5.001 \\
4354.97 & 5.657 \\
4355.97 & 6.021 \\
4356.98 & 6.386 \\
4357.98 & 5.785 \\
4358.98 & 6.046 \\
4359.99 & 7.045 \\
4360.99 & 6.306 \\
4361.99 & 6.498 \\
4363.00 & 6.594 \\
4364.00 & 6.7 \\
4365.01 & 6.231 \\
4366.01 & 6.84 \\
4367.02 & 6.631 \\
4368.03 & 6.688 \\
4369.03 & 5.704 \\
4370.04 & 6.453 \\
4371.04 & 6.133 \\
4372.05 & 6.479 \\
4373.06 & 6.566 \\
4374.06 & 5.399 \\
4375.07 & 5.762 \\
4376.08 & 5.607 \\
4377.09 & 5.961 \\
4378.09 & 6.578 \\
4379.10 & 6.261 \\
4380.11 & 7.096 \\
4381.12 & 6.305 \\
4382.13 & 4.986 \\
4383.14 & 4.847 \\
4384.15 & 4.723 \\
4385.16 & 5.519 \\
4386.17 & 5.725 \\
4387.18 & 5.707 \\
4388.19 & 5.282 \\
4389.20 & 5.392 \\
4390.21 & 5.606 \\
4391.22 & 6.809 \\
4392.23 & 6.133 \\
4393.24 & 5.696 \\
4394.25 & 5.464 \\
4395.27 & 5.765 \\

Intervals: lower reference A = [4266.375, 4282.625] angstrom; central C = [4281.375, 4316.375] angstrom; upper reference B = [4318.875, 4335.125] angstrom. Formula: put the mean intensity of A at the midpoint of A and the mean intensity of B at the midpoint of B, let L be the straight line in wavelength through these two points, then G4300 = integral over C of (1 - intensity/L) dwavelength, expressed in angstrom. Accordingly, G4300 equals 5.5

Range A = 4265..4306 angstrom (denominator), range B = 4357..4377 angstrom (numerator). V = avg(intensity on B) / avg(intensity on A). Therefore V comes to 1.2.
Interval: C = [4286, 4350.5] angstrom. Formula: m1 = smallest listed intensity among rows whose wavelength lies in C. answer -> 3.406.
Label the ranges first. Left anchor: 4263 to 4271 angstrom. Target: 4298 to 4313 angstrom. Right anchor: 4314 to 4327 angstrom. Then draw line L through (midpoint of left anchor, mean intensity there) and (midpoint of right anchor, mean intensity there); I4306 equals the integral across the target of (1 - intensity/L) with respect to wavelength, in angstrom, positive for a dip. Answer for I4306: 4.2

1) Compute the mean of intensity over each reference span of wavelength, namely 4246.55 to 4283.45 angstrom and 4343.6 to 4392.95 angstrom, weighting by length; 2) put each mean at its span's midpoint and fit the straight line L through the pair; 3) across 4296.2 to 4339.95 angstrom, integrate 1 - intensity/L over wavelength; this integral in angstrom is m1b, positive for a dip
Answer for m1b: 4.2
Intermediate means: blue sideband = 5.69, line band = 5.31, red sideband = 6.03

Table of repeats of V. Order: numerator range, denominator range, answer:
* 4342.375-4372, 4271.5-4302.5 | 1.17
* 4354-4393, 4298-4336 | 1.13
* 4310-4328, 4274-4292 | 1.04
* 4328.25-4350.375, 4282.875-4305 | 1.17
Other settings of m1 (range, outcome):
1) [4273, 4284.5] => 4.74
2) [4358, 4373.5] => 5.704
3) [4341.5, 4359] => 4.599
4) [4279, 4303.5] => 3.802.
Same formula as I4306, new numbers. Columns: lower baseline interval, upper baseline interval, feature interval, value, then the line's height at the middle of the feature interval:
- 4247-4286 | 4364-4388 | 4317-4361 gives 0.3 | 5.9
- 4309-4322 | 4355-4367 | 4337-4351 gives 1.2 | 6.11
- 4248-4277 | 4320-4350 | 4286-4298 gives 1.3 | 5.64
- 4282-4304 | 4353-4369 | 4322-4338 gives -0.4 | 5.68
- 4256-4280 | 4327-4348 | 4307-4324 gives 0.4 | 5.68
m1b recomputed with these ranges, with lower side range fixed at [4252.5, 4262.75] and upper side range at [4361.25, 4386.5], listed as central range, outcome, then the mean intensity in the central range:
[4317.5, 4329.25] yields -0.5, 6.01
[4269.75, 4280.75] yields 0.0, 5.48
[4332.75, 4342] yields 0.7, 5.43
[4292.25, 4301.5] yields 1.1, 4.97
